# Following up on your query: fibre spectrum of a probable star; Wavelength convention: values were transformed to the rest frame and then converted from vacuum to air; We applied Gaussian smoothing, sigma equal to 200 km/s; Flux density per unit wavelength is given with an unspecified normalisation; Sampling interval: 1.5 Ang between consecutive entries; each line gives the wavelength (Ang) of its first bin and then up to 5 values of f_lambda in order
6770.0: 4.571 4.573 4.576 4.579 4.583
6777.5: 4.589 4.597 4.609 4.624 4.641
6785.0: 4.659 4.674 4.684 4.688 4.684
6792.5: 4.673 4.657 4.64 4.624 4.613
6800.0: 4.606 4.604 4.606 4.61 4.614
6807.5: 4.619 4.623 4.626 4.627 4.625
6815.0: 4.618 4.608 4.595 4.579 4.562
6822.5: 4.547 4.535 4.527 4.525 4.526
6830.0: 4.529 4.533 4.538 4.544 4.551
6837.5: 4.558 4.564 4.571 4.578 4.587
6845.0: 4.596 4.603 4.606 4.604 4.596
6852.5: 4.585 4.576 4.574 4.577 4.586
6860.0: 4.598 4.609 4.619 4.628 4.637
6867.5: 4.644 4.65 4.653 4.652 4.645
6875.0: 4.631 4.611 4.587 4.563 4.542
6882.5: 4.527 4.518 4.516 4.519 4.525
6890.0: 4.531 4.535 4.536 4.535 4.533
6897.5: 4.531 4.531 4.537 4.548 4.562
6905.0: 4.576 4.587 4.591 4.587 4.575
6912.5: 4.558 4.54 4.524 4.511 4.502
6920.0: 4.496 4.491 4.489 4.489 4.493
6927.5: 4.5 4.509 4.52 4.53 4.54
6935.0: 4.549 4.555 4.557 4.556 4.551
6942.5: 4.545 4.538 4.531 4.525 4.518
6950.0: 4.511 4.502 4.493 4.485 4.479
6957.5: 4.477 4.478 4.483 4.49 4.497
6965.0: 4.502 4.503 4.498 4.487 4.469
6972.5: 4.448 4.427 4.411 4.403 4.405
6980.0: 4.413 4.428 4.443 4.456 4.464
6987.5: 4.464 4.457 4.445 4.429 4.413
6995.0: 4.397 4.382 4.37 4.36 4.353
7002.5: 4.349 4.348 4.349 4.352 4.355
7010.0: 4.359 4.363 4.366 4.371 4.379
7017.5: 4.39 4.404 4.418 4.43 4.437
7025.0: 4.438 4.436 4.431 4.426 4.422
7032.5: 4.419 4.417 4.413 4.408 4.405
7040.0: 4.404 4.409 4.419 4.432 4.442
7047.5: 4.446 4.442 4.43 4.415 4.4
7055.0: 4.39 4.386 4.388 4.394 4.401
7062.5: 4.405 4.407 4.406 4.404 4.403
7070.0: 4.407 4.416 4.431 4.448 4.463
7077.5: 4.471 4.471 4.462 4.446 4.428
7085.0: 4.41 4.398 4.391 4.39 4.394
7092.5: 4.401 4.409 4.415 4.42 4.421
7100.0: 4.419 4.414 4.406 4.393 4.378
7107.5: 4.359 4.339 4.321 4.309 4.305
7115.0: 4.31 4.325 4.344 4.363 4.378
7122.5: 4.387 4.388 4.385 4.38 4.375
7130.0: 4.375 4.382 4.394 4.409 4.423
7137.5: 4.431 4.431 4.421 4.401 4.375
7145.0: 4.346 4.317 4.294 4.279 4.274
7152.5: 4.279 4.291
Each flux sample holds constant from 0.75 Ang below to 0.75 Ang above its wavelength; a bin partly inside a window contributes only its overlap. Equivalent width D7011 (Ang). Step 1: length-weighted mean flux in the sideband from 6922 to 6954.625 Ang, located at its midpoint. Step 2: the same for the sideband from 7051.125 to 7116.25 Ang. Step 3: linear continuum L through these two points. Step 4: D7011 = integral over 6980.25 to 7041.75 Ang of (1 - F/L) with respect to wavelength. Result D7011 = 0.8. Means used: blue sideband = 4.52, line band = 4.4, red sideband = 4.4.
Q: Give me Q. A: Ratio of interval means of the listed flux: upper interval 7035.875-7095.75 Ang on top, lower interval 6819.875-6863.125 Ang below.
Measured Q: 0.97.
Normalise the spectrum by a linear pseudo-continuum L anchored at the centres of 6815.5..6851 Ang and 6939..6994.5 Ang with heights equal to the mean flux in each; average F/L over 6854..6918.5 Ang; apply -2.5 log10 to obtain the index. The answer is -0.01 mag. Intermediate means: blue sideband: 4.56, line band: 4.57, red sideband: 4.48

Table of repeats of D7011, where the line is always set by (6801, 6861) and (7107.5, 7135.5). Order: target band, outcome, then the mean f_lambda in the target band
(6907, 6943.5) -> -0.2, 4.53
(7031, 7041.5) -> 0.0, 4.41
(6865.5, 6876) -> -0.2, 4.64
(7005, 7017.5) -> 0.2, 4.36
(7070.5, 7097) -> -0.2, 4.43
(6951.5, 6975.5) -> 0.0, 4.48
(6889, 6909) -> -0.1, 4.55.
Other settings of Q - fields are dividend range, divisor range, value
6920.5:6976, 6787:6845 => 0.98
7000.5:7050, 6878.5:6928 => 0.97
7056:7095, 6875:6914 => 0.97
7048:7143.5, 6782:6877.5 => 0.96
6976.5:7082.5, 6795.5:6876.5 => 0.96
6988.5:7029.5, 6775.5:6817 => 0.95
